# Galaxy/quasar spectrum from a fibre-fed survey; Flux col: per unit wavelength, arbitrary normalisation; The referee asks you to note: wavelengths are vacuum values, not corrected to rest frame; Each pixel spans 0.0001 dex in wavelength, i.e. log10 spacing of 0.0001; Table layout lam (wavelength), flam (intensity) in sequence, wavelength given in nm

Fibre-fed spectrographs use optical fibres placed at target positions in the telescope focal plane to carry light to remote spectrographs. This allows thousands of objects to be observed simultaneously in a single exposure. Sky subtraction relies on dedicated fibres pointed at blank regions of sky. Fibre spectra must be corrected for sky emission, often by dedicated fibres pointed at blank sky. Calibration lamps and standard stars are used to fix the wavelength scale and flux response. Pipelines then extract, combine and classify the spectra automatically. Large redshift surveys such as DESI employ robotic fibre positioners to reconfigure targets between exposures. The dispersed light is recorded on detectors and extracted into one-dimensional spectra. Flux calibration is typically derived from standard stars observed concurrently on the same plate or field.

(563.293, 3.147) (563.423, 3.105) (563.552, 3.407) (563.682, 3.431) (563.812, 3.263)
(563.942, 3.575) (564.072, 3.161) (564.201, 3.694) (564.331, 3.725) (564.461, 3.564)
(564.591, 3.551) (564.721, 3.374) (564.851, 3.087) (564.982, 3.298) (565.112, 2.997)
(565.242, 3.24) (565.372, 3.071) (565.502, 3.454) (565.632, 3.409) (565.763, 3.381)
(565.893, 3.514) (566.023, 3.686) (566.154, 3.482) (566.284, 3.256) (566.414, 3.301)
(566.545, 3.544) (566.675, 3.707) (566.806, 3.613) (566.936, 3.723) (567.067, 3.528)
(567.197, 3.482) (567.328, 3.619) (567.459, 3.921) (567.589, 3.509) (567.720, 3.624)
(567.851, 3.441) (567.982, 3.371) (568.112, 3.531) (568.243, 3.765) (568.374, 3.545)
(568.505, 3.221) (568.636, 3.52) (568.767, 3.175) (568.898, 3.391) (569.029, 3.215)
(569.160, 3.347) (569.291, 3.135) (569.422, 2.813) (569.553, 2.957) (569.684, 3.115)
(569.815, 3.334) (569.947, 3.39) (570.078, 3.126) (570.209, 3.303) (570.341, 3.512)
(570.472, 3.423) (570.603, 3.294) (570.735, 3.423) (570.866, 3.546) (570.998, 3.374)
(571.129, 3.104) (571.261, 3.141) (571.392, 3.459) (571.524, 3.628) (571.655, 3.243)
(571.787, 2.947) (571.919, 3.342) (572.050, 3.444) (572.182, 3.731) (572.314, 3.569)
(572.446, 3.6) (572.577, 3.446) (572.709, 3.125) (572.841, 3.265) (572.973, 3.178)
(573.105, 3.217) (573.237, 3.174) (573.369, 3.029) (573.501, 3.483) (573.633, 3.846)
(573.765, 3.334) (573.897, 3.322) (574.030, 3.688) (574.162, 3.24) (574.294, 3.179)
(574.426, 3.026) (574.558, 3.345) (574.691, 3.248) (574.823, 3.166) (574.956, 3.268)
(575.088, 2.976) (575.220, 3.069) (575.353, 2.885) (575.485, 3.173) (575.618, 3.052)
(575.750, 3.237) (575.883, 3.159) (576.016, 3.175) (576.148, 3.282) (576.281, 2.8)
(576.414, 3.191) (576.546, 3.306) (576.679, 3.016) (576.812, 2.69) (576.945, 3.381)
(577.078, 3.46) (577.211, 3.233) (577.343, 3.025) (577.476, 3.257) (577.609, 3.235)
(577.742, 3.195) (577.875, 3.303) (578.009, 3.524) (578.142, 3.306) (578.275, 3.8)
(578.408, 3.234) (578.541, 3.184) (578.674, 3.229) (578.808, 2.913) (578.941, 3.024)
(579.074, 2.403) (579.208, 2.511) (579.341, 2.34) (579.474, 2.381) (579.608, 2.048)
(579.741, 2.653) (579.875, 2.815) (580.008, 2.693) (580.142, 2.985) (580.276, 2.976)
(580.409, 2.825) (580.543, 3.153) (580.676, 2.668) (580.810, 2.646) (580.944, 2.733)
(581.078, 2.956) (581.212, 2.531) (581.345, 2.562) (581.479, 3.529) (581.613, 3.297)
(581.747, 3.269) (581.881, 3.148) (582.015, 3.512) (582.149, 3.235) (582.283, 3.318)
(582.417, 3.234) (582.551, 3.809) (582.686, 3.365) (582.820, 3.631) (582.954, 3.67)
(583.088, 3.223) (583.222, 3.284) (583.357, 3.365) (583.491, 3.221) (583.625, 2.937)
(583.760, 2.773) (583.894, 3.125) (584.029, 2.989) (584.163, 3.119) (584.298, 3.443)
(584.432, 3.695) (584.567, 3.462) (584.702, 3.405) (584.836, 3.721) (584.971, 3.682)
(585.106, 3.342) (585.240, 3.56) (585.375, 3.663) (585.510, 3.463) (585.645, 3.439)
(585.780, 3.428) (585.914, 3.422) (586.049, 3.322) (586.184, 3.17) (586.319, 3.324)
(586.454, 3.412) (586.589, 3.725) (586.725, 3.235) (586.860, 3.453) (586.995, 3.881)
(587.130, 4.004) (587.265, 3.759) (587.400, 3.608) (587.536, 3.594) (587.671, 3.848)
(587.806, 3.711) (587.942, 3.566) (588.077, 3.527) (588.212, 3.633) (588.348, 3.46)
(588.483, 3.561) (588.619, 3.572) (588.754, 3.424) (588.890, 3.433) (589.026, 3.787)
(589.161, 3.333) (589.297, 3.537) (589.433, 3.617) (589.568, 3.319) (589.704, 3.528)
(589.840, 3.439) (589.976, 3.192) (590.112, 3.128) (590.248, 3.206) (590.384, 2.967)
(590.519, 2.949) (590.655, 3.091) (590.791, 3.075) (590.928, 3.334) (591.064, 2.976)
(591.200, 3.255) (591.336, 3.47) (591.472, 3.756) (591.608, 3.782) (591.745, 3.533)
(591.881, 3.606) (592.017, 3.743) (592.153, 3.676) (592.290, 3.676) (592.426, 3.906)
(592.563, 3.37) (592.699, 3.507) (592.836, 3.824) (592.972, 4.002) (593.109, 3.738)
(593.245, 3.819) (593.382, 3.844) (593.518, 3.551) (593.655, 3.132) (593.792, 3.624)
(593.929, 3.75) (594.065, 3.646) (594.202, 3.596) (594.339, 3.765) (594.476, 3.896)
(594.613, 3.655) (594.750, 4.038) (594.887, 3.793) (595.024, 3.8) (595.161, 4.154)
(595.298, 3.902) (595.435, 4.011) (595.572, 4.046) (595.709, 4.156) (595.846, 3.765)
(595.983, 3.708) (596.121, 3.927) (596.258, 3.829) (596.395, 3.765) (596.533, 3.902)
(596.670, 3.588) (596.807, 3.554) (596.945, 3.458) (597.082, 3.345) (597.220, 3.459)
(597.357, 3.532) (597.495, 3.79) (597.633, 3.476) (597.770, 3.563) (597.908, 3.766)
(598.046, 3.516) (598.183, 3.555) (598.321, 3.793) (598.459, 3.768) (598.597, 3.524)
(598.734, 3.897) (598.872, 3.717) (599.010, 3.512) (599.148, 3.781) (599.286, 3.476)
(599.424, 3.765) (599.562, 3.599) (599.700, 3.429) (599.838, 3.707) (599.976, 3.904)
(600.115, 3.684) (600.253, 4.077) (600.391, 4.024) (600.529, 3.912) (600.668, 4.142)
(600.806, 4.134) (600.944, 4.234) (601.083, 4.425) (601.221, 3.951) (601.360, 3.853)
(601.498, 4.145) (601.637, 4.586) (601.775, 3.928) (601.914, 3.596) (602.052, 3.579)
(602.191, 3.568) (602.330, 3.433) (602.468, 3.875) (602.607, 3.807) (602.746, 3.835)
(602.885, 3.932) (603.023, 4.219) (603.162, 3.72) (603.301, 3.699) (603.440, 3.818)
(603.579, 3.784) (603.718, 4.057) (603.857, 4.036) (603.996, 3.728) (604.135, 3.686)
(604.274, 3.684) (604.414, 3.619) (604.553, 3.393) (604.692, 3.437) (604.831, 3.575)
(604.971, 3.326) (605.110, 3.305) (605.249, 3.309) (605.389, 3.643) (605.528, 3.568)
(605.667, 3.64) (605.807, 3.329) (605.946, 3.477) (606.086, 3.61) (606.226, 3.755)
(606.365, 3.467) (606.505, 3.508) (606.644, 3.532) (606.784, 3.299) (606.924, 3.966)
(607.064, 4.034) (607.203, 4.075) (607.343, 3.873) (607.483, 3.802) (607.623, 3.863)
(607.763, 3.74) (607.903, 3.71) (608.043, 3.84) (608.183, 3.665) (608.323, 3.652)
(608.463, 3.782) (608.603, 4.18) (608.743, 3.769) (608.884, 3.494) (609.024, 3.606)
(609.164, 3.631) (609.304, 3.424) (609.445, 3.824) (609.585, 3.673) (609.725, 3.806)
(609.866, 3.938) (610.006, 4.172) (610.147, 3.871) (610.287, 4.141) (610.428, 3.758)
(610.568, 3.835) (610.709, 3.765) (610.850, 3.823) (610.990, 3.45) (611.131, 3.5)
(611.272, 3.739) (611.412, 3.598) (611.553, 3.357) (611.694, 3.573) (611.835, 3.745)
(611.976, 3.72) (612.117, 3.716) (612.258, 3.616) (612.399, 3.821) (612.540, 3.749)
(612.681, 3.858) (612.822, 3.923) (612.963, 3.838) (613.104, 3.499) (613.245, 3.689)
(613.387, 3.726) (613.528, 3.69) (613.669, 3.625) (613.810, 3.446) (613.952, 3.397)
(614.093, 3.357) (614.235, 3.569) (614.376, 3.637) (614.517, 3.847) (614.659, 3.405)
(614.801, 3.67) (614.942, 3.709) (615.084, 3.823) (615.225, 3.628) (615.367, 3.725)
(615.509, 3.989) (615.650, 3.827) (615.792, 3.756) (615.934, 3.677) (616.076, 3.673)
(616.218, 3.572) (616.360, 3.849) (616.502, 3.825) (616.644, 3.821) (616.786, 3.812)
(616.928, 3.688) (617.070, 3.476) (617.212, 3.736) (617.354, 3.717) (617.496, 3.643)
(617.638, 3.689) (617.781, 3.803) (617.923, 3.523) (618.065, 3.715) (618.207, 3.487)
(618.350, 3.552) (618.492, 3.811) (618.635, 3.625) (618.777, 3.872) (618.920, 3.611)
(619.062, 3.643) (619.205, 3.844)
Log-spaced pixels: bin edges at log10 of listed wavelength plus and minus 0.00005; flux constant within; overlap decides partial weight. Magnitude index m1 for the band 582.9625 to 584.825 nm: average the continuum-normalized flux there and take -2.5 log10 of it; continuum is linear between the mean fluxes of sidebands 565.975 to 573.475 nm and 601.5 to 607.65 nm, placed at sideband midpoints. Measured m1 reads 0.08 mag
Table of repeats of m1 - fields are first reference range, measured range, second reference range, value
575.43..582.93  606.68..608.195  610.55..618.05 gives -0.07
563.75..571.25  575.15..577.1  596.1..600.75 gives 0.12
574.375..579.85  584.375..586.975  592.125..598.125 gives -0.03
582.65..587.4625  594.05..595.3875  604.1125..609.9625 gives -0.09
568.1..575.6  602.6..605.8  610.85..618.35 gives -0.03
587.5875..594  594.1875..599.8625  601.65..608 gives -0.04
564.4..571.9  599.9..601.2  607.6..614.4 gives -0.12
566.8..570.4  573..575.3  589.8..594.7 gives 0.05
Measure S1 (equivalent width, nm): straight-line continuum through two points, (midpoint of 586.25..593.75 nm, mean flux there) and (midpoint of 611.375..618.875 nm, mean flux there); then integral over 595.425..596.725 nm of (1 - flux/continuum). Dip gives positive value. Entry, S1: -0.11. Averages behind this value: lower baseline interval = 3.52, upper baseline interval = 3.68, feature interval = 3.87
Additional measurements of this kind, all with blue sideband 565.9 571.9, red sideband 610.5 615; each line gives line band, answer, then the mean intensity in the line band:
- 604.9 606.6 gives 0.05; 3.5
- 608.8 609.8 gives 0.00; 3.64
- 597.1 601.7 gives -0.29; 3.8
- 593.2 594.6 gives -0.05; 3.66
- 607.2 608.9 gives -0.08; 3.8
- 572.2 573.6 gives 0.03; 3.34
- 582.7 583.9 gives 0.08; 3.26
